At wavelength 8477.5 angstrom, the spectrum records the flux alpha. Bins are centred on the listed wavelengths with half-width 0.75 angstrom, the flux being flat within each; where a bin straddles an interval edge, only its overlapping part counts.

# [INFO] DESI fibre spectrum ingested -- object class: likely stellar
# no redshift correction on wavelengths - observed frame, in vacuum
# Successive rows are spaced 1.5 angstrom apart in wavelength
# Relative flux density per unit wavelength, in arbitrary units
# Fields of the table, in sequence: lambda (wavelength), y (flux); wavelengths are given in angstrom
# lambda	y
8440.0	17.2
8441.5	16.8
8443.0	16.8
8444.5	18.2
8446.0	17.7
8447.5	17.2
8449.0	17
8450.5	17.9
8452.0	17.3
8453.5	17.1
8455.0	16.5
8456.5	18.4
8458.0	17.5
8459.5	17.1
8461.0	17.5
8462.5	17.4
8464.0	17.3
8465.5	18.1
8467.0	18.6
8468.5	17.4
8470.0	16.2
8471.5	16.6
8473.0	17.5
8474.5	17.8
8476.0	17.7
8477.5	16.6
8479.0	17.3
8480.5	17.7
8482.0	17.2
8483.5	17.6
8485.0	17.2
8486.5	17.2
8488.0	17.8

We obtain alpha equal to 16.6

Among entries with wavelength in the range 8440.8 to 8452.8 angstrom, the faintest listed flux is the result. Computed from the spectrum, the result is 16.8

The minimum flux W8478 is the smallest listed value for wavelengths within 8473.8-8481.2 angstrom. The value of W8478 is 16.6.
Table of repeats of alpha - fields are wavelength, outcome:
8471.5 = 16.6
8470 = 16.2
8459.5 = 17.1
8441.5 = 16.8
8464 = 17.3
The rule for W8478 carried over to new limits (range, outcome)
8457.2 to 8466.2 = 17.1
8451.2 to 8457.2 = 16.5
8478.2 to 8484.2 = 17.2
